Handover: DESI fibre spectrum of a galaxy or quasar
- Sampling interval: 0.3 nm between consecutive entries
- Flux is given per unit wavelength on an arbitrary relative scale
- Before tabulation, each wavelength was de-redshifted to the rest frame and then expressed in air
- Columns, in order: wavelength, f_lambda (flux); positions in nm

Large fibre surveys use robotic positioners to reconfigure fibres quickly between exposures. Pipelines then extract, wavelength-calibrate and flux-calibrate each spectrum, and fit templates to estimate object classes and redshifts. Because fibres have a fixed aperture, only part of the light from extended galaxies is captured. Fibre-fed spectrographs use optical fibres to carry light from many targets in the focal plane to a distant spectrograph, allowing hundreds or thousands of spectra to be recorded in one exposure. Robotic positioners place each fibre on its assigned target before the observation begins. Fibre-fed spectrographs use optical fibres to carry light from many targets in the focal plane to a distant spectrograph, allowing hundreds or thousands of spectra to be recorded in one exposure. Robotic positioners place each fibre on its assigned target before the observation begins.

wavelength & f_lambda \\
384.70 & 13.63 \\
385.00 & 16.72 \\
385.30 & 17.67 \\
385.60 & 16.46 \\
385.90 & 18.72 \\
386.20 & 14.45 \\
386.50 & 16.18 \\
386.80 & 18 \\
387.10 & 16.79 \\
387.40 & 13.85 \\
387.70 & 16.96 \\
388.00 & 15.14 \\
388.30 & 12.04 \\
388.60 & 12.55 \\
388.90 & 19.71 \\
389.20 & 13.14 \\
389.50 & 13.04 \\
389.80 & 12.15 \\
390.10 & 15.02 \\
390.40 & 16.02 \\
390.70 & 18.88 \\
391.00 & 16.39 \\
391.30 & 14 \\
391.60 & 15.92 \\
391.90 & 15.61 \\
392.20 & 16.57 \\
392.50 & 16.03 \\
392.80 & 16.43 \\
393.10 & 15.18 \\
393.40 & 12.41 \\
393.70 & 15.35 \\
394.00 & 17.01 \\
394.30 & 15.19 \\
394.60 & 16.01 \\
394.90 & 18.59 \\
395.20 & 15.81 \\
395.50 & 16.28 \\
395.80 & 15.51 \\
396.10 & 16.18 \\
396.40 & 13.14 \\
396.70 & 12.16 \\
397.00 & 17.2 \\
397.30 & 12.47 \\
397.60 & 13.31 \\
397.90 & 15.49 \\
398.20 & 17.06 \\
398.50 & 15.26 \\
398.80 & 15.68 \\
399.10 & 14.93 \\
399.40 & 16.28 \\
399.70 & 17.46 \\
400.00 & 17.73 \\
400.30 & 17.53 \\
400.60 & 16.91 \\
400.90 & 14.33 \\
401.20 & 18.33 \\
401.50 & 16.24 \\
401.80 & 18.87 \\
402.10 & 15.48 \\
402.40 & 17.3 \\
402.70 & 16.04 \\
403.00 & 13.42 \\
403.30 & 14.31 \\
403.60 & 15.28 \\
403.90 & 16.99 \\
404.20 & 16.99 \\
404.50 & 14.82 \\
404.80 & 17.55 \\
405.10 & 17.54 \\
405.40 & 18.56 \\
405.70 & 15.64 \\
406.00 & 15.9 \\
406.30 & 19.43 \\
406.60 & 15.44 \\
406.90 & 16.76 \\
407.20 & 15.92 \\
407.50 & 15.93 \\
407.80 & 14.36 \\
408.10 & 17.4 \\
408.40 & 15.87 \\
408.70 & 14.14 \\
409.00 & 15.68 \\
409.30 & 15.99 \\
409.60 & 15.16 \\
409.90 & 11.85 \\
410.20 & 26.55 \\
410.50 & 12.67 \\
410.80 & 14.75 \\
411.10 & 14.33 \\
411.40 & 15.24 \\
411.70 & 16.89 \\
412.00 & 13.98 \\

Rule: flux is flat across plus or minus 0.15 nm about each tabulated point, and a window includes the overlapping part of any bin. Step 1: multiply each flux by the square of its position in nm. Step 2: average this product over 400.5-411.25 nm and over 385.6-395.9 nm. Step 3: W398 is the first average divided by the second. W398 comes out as 1.1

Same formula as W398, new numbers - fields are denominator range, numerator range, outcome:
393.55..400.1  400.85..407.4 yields 1.09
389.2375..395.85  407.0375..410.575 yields 1.12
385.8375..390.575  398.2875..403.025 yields 1.15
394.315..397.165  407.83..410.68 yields 1.10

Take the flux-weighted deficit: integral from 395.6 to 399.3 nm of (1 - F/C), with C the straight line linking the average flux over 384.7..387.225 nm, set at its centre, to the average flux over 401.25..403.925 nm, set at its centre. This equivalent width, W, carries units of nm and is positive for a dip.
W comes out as 0.303 nm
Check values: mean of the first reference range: 16.7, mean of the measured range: 14.9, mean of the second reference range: 16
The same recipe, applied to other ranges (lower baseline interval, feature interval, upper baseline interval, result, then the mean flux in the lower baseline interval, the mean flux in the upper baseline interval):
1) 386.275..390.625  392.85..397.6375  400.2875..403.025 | 0.195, 15.1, 16.5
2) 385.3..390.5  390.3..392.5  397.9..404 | -0.083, 15.4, 16.2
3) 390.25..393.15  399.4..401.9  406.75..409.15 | -0.182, 16.1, 15.8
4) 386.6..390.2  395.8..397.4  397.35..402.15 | 0.147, 14.9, 16.2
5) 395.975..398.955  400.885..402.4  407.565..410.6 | -0.168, 14.8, 16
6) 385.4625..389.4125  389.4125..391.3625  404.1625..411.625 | 0.067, 15.6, 16.2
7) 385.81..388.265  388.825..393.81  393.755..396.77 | 0.155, 16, 15.7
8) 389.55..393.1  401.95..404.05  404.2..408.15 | 0.104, 15.6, 16.6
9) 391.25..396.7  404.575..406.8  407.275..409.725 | -0.212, 15.6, 15.6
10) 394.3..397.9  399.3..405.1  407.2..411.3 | -0.380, 15.2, 15.7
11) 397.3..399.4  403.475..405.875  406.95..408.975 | -0.184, 15.2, 15.7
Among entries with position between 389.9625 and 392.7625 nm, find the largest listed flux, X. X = 18.88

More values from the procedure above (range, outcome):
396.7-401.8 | 18.87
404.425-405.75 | 18.56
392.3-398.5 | 18.59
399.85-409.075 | 19.43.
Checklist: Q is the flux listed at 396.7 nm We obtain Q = 12.16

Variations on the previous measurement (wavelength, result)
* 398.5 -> 15.26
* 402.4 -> 17.3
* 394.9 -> 18.59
